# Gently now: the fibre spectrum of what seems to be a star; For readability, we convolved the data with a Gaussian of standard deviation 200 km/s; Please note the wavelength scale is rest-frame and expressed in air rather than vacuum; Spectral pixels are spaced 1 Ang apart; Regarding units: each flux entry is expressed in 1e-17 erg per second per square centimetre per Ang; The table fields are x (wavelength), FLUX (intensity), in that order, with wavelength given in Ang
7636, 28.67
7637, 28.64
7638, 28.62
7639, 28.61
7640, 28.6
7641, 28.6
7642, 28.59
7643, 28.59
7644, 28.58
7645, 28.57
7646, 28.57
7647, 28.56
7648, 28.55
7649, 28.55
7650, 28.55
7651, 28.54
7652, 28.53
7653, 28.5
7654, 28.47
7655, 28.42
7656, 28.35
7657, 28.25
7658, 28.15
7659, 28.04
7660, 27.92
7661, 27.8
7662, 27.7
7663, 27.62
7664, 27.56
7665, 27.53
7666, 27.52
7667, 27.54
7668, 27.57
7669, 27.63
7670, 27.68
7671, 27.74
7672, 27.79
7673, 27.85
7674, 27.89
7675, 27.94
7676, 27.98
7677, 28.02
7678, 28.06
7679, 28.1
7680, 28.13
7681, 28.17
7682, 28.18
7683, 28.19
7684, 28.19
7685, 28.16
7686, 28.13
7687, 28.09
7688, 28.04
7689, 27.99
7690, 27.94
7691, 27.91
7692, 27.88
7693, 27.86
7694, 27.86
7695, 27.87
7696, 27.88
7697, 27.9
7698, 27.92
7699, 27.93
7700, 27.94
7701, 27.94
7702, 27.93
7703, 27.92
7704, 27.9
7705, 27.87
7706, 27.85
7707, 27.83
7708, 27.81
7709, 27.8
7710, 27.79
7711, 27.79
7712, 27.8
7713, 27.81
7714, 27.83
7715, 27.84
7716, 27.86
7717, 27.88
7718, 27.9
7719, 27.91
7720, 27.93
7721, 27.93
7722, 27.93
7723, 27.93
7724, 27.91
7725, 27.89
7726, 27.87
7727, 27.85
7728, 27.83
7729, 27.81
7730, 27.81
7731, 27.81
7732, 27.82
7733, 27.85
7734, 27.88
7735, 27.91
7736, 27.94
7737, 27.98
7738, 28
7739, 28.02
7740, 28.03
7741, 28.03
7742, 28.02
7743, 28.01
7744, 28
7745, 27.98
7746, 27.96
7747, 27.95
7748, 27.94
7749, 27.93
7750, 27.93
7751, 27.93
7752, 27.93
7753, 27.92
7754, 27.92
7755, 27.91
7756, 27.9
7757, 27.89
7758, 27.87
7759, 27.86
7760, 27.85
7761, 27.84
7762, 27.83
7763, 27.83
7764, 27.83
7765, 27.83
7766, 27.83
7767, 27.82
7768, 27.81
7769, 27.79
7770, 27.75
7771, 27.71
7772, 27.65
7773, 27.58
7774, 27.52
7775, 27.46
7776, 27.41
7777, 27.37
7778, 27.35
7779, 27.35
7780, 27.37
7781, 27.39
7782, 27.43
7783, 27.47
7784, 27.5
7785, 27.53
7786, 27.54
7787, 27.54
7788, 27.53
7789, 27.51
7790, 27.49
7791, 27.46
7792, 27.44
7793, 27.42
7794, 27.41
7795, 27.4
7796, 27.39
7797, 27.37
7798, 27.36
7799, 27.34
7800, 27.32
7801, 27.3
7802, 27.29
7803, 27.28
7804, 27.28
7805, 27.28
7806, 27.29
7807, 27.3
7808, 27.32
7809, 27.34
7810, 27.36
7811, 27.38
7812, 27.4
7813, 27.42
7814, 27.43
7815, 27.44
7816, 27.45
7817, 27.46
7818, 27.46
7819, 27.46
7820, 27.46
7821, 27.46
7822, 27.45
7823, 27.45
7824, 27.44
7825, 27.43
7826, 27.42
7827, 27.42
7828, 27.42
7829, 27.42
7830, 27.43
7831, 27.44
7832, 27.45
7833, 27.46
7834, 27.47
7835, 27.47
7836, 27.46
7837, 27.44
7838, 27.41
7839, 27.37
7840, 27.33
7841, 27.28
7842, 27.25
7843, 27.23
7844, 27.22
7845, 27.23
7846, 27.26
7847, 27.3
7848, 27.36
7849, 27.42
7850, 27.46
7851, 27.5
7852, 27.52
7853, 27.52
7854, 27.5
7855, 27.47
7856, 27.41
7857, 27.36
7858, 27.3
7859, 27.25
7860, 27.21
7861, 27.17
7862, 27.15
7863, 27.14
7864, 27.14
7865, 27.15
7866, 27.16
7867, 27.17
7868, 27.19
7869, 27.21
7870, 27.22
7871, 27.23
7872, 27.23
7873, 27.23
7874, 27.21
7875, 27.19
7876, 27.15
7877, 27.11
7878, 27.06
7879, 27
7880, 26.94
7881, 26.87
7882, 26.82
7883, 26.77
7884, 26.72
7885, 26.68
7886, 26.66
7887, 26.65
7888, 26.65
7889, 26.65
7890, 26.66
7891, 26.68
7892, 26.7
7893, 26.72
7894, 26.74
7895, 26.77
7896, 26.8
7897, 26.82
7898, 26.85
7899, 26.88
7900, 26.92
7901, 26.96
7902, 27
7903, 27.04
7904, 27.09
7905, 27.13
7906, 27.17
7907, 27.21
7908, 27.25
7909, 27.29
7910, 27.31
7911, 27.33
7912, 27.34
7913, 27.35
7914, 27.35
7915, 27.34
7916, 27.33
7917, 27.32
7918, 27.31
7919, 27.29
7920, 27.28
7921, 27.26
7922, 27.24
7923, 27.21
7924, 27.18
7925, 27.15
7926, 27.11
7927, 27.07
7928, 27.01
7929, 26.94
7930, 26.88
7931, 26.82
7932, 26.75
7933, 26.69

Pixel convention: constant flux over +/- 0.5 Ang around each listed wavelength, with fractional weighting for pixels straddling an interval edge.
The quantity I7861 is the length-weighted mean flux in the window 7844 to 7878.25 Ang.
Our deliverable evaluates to 27.3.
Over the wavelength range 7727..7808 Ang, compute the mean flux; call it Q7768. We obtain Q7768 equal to 27.7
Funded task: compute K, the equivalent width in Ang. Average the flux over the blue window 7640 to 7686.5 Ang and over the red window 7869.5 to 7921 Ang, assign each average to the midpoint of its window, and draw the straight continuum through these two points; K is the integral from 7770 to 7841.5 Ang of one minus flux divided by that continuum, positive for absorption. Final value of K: 0.1 Ang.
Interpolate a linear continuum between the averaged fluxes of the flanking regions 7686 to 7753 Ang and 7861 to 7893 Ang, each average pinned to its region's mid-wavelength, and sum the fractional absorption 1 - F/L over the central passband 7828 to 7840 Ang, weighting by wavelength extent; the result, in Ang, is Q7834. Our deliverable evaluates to -0.09 Ang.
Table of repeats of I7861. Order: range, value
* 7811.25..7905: 27.2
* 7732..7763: 27.9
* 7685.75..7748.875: 27.9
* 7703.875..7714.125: 27.8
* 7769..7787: 27.5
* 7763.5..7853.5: 27.4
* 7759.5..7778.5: 27.7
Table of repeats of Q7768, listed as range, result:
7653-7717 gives 27.9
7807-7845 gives 27.4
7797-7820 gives 27.4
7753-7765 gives 27.9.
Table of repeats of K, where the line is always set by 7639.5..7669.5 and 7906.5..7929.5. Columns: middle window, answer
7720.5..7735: 0.03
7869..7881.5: 0.12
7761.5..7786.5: 0.15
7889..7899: 0.21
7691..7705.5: 0.07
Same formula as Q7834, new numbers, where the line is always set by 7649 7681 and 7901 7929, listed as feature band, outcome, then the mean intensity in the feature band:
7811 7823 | 0.0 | 27.4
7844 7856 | 0.0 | 27.4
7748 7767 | -0.1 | 27.9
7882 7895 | 0.3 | 26.7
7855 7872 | 0.1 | 27.2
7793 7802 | 0.1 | 27.4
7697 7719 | 0.0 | 27.9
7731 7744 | -0.1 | 28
